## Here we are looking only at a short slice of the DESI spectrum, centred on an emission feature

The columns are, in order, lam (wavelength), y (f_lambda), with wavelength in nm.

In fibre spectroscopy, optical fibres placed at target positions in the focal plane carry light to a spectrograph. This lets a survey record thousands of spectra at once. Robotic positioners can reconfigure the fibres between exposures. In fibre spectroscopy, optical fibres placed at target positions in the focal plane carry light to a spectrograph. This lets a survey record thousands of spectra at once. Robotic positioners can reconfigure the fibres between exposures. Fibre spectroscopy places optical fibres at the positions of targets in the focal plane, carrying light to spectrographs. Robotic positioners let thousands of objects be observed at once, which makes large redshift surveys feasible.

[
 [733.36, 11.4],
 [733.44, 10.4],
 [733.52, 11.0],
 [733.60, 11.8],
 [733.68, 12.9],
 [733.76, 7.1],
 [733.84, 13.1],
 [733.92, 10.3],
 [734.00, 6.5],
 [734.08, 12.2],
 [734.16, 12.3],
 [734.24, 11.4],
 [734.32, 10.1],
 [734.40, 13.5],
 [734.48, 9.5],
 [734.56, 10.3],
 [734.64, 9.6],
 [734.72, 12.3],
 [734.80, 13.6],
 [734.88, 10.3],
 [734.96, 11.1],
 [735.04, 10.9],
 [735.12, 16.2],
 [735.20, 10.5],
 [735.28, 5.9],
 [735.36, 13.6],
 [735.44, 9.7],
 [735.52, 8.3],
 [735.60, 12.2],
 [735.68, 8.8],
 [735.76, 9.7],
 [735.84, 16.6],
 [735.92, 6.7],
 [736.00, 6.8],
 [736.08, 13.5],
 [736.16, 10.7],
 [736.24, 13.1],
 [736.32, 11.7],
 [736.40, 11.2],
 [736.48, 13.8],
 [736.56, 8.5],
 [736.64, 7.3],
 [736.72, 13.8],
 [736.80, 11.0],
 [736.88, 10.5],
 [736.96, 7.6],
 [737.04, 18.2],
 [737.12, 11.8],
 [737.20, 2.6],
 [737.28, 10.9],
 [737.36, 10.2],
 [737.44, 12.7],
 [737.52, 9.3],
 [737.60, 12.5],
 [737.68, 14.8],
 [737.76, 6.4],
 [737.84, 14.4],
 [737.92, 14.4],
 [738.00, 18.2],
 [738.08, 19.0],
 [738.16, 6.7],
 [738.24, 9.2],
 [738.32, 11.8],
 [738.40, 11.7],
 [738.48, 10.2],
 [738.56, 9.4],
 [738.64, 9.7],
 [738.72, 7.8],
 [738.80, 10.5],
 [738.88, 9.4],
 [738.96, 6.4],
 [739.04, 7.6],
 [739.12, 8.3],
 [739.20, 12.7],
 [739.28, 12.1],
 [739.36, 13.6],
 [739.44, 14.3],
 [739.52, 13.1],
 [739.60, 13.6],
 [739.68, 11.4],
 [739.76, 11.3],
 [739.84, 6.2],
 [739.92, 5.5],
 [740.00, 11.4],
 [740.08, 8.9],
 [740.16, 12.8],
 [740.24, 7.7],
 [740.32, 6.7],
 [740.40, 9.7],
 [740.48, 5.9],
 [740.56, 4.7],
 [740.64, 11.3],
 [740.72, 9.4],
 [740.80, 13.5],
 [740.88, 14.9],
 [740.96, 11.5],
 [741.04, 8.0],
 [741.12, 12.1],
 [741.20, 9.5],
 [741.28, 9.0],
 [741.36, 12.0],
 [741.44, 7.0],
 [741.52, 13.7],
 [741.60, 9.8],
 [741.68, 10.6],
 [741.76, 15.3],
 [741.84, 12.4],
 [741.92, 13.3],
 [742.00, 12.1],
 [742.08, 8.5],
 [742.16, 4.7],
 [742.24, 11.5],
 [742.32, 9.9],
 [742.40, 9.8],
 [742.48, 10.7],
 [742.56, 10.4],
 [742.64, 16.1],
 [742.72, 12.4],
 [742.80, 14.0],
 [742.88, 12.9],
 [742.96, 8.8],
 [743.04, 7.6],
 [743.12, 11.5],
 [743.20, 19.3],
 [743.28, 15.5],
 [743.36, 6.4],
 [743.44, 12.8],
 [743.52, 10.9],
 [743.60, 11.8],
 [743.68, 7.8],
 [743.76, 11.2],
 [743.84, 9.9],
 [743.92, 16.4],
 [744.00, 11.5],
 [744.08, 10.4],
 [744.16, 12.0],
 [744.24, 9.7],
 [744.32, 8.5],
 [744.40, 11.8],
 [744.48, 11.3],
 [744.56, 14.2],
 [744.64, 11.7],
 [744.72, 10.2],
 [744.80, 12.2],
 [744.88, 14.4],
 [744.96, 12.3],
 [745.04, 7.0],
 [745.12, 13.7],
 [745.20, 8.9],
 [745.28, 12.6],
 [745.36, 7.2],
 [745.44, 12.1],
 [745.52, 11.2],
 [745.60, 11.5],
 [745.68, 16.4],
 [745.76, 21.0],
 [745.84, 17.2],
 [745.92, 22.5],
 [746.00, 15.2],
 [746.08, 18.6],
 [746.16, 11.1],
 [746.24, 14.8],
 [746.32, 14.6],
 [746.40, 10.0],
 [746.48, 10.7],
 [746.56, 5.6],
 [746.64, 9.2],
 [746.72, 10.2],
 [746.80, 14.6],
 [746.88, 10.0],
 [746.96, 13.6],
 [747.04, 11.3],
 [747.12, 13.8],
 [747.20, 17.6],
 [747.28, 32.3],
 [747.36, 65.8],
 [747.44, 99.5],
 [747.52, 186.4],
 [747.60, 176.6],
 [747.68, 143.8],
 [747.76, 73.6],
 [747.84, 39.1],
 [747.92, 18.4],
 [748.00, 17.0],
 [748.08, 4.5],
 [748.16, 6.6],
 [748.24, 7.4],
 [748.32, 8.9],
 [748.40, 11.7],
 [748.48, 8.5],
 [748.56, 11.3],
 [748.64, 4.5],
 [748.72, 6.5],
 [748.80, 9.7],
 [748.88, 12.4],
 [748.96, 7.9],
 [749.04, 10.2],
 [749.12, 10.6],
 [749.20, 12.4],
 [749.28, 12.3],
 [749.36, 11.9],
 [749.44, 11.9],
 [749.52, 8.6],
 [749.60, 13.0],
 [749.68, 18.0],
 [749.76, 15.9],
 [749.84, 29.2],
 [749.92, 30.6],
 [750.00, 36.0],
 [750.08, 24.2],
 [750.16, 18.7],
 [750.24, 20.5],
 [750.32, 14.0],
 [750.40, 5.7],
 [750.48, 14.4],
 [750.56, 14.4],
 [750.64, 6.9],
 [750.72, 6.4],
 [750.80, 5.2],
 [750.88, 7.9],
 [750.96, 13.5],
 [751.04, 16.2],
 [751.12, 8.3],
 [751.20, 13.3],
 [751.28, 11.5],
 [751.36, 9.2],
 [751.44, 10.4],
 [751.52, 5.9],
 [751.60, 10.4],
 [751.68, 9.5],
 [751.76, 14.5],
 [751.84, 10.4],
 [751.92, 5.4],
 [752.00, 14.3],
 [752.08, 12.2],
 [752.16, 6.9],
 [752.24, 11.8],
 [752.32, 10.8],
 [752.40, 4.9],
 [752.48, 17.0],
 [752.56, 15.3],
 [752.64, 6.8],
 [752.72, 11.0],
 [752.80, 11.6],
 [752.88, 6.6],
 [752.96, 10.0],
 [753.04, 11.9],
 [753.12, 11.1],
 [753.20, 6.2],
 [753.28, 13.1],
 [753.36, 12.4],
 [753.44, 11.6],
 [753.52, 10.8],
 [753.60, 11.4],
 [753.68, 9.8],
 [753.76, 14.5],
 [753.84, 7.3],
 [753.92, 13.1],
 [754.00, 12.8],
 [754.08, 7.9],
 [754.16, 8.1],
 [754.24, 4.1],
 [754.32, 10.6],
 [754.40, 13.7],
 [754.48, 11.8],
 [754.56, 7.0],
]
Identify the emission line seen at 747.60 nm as H-alpha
